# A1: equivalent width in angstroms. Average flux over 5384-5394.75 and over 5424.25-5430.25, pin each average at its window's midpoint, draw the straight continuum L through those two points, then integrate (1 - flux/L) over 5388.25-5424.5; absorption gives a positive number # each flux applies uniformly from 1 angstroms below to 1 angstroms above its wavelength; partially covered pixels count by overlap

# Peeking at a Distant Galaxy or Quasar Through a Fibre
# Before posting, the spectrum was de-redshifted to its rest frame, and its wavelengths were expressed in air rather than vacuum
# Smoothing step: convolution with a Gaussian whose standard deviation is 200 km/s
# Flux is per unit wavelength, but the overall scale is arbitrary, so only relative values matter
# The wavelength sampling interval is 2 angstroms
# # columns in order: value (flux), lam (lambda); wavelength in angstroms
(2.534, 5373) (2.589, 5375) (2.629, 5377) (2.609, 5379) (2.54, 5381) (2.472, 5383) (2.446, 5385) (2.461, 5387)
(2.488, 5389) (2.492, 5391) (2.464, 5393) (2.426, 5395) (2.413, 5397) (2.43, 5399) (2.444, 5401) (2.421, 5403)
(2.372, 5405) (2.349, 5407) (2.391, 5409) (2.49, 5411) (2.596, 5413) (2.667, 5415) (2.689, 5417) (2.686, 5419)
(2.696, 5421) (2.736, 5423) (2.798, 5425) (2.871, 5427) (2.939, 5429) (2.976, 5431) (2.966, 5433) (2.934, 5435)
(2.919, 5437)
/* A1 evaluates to 1.8 angstroms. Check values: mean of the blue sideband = 2.47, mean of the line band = 2.52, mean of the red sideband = 2.88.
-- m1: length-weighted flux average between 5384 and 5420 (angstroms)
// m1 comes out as 2.48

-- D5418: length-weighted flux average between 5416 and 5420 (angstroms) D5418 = 2.69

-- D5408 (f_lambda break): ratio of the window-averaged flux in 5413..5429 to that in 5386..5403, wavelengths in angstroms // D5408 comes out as 1.1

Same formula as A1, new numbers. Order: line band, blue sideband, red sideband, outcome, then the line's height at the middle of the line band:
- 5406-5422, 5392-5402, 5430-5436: 0.7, 2.68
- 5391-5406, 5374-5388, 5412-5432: 1.2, 2.63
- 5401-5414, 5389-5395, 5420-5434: 1.0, 2.64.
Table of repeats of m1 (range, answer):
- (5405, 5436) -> 2.71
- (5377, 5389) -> 2.51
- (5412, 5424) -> 2.68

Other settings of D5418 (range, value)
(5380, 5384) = 2.51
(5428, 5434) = 2.96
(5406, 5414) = 2.46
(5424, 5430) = 2.87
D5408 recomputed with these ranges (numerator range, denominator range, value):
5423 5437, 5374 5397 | 1.16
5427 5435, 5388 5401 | 1.20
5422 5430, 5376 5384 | 1.11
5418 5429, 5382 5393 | 1.12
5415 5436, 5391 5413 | 1.16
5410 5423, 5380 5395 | 1.07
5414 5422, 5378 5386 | 1.07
